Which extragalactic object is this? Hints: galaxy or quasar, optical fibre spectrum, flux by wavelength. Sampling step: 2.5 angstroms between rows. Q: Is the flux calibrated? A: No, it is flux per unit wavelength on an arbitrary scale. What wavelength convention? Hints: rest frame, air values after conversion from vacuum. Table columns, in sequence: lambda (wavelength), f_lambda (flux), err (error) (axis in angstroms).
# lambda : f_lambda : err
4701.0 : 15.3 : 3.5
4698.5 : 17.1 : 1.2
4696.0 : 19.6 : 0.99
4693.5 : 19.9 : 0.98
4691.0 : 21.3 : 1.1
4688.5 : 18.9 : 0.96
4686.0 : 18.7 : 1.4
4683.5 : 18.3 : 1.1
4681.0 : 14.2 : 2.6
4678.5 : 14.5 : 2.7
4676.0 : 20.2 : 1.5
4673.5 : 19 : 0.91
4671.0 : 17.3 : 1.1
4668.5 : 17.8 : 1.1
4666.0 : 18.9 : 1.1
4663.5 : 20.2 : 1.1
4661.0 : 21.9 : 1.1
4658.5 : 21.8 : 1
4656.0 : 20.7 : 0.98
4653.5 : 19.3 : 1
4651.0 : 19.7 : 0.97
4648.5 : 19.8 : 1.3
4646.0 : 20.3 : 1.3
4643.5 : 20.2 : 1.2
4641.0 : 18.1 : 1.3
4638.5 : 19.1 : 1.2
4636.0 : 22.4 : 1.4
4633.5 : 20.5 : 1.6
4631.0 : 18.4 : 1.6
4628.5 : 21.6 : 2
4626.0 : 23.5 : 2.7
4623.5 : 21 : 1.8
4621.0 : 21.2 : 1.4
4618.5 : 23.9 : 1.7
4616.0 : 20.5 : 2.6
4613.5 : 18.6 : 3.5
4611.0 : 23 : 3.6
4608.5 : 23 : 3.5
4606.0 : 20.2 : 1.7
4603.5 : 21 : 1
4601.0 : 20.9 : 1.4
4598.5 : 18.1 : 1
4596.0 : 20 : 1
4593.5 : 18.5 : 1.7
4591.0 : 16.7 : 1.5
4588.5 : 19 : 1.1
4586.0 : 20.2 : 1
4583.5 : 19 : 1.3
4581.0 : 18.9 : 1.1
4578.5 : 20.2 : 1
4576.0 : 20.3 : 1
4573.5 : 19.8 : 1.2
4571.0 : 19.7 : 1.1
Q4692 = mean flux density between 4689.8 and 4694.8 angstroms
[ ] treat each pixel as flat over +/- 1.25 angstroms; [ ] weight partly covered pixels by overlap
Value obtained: 20.6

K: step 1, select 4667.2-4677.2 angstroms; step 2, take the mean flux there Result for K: 18.6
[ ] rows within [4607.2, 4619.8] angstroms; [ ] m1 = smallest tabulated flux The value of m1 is 18.6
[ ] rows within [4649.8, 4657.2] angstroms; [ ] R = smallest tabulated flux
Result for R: 19.3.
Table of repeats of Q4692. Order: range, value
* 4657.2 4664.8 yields 21.3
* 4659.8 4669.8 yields 19.7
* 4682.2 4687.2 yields 18.5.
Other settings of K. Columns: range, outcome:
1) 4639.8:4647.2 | 19.5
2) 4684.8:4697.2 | 19.7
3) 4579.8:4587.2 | 19.4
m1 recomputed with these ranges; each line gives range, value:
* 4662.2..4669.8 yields 17.8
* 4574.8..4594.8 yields 16.7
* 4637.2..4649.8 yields 18.1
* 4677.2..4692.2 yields 14.2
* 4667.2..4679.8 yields 14.5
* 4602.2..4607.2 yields 20.2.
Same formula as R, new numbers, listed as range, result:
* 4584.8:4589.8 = 19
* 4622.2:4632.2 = 18.4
